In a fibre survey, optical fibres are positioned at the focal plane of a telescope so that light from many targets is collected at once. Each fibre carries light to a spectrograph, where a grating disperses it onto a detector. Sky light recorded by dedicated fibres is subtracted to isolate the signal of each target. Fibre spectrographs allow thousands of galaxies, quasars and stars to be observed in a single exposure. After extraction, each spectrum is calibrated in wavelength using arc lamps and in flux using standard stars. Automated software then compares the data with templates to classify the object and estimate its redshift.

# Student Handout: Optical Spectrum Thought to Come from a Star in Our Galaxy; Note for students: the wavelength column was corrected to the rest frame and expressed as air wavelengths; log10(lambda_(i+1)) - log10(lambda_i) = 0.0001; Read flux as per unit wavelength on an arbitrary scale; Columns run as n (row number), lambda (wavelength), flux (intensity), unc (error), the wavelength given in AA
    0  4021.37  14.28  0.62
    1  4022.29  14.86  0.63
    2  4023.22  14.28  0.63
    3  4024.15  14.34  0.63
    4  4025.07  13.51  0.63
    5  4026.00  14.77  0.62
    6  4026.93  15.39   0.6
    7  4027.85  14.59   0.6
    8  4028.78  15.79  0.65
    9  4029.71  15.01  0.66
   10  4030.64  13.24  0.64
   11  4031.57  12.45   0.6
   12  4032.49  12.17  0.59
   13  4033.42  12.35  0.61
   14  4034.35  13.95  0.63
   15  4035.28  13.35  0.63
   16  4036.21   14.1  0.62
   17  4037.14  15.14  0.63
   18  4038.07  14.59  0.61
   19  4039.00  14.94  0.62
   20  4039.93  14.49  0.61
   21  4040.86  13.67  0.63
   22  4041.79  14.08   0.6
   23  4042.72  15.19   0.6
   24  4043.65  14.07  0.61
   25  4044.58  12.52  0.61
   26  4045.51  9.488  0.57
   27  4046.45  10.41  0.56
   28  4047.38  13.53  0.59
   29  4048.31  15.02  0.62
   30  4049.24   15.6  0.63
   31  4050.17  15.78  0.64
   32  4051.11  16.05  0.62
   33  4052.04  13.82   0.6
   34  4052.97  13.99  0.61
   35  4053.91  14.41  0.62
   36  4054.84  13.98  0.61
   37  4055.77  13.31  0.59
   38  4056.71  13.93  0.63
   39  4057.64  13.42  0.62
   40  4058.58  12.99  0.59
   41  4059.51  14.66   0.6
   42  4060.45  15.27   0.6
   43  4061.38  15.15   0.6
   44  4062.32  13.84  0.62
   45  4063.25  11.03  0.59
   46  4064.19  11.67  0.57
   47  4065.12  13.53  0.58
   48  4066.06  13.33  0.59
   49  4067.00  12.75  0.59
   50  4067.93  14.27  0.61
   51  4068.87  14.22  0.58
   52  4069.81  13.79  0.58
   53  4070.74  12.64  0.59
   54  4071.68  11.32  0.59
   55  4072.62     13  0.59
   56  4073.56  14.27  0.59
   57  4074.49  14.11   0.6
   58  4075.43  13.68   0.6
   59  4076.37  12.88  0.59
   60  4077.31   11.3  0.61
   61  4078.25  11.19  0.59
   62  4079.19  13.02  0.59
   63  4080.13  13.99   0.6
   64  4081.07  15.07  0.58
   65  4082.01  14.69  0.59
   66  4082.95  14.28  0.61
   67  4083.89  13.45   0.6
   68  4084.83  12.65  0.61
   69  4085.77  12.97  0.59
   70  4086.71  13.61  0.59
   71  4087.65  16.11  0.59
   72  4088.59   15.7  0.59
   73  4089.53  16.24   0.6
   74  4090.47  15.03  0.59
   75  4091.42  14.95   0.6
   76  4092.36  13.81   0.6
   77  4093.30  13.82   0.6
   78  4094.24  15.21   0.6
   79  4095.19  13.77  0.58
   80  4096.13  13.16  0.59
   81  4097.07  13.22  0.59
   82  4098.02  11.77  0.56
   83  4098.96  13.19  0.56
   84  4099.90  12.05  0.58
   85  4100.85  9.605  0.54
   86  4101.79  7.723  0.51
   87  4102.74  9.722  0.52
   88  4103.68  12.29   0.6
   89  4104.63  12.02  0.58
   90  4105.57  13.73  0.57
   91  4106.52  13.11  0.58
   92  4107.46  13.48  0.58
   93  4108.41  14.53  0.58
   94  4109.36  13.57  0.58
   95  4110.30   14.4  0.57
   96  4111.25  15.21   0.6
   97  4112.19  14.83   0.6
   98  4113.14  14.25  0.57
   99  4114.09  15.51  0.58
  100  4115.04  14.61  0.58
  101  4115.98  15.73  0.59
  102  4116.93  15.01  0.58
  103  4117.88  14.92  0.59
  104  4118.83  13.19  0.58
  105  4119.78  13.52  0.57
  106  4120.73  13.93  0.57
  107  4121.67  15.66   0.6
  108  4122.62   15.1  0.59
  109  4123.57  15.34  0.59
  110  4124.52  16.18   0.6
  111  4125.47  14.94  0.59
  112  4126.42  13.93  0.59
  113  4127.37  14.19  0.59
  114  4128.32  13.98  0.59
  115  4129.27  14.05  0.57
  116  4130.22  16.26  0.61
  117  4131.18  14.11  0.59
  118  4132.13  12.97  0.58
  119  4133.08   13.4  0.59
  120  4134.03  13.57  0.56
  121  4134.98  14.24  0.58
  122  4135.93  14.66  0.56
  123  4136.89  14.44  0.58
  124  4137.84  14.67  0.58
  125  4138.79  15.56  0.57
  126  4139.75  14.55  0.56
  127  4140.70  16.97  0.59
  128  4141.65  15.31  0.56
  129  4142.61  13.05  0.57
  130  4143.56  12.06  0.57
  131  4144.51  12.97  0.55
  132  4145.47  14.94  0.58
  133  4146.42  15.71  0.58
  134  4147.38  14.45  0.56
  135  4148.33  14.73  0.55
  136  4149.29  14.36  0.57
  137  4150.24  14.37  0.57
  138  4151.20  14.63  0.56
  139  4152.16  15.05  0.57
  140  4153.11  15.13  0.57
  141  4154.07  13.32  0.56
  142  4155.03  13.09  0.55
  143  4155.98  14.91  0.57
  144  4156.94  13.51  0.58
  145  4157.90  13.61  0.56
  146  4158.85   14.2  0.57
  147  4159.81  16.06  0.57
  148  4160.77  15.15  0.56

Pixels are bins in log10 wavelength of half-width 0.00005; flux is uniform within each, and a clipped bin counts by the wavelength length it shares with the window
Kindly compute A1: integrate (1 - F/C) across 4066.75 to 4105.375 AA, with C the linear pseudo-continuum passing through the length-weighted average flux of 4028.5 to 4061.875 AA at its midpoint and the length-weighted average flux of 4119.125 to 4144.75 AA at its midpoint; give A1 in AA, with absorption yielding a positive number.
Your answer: 2.5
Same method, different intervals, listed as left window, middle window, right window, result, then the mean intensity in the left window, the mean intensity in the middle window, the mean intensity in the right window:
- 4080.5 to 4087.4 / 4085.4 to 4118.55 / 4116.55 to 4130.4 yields 1.3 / 13.9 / 13.7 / 14.6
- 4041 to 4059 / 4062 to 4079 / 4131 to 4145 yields 1.1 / 13.8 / 12.9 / 14.2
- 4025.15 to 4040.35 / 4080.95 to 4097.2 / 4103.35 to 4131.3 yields 0.0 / 14.1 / 14.3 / 14.4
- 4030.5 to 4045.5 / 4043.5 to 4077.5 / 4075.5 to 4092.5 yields 0.7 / 13.7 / 13.5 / 13.9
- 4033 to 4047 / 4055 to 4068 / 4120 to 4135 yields 0.2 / 13.5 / 13.5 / 14.5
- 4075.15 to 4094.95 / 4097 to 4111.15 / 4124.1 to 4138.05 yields 1.8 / 14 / 12.3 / 14.4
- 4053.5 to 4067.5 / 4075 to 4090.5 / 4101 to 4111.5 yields -0.9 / 13.6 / 13.8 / 12.6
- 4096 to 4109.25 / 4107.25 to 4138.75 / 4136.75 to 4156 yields -3.1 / 12.1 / 14.5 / 14.5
